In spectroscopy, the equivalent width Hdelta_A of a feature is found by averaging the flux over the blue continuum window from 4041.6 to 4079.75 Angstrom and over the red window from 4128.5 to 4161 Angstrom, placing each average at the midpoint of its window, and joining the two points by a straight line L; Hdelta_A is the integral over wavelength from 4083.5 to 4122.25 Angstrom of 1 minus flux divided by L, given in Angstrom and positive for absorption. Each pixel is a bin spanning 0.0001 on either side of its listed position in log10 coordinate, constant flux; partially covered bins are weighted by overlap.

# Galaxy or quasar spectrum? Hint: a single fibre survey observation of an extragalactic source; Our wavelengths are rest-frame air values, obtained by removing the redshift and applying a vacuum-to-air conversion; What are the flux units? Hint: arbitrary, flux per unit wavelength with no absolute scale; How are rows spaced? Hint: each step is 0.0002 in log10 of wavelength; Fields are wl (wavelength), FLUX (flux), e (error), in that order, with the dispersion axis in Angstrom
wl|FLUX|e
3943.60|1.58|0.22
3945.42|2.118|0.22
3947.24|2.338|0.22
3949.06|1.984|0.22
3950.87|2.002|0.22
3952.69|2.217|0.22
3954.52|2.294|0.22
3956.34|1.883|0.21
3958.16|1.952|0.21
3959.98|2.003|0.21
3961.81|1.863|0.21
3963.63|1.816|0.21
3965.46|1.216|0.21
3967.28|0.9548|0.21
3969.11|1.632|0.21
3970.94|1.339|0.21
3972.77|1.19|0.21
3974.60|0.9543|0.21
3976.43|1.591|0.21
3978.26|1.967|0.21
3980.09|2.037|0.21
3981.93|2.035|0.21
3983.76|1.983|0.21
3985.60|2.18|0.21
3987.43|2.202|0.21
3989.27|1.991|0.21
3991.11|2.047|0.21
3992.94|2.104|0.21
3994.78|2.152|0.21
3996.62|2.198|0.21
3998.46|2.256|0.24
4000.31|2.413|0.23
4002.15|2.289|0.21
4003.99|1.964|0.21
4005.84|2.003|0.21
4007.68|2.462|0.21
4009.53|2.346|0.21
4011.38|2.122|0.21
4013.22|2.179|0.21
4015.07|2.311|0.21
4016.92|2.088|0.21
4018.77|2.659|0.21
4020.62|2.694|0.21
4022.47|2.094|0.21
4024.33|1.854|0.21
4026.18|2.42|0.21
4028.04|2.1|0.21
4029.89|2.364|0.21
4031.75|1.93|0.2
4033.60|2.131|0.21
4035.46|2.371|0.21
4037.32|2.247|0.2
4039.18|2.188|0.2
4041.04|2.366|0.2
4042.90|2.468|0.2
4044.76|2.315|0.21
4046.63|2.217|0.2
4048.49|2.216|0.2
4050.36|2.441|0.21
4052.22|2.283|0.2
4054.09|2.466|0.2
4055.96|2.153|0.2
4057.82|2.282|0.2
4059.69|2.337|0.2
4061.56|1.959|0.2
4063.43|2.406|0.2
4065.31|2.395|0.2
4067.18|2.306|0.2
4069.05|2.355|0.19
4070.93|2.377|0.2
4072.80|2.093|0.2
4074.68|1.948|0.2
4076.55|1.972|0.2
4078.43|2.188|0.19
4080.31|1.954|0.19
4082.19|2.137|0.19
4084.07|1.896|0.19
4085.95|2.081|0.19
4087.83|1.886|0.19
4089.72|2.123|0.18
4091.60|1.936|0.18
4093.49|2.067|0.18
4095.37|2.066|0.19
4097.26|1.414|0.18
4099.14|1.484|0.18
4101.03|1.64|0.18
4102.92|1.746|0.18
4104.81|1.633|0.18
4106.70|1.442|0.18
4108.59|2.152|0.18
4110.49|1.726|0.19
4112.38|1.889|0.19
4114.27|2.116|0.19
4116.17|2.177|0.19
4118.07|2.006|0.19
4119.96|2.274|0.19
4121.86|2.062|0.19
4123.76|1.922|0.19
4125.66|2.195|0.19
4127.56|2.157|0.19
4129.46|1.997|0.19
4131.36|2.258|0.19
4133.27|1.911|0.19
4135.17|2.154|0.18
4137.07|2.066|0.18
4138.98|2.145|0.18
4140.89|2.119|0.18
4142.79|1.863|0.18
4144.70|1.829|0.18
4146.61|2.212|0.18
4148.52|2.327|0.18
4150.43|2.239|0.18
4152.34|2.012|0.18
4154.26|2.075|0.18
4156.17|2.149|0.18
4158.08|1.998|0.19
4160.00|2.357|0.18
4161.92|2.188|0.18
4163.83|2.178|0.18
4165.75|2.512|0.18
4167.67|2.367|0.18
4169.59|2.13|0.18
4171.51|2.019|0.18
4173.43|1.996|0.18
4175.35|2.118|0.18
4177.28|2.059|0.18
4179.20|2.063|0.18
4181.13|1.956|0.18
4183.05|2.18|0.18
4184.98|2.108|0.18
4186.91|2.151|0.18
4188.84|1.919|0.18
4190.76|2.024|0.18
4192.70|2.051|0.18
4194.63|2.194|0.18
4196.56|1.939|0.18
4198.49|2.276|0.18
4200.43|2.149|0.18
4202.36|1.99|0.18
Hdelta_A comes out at 5.05 Angstrom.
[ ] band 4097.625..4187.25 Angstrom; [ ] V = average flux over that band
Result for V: 2.05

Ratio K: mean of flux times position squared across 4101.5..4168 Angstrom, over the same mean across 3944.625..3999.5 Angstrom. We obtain 1.19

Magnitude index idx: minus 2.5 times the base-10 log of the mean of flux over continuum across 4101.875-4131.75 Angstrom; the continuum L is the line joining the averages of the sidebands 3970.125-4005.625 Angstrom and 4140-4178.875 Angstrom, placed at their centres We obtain 0.06 mag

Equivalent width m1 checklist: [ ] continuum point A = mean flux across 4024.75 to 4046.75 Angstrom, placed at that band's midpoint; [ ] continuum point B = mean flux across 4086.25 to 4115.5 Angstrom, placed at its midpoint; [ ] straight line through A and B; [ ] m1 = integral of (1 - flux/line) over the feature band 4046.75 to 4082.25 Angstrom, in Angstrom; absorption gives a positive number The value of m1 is -2.8 Angstrom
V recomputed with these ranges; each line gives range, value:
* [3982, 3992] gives 2.08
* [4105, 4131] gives 2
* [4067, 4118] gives 1.95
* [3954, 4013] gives 1.92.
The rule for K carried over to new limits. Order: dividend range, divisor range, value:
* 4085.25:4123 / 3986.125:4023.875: 0.89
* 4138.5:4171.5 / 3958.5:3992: 1.36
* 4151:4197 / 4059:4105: 1.10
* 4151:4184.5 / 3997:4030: 1.02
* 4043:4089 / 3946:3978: 1.34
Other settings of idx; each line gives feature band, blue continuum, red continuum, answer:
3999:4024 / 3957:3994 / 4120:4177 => -0.23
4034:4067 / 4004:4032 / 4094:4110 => -0.13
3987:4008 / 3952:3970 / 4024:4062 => -0.09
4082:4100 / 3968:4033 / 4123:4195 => 0.10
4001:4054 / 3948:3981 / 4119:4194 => -0.22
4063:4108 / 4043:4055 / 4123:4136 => 0.13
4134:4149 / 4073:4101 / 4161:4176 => 0.01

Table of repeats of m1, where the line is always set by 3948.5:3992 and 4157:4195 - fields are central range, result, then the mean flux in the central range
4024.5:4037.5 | -2.06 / 2.2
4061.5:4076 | -2.08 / 2.24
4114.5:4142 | -0.67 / 2.1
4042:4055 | -2.81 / 2.34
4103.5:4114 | 1.20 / 1.79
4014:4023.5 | -2.43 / 2.36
